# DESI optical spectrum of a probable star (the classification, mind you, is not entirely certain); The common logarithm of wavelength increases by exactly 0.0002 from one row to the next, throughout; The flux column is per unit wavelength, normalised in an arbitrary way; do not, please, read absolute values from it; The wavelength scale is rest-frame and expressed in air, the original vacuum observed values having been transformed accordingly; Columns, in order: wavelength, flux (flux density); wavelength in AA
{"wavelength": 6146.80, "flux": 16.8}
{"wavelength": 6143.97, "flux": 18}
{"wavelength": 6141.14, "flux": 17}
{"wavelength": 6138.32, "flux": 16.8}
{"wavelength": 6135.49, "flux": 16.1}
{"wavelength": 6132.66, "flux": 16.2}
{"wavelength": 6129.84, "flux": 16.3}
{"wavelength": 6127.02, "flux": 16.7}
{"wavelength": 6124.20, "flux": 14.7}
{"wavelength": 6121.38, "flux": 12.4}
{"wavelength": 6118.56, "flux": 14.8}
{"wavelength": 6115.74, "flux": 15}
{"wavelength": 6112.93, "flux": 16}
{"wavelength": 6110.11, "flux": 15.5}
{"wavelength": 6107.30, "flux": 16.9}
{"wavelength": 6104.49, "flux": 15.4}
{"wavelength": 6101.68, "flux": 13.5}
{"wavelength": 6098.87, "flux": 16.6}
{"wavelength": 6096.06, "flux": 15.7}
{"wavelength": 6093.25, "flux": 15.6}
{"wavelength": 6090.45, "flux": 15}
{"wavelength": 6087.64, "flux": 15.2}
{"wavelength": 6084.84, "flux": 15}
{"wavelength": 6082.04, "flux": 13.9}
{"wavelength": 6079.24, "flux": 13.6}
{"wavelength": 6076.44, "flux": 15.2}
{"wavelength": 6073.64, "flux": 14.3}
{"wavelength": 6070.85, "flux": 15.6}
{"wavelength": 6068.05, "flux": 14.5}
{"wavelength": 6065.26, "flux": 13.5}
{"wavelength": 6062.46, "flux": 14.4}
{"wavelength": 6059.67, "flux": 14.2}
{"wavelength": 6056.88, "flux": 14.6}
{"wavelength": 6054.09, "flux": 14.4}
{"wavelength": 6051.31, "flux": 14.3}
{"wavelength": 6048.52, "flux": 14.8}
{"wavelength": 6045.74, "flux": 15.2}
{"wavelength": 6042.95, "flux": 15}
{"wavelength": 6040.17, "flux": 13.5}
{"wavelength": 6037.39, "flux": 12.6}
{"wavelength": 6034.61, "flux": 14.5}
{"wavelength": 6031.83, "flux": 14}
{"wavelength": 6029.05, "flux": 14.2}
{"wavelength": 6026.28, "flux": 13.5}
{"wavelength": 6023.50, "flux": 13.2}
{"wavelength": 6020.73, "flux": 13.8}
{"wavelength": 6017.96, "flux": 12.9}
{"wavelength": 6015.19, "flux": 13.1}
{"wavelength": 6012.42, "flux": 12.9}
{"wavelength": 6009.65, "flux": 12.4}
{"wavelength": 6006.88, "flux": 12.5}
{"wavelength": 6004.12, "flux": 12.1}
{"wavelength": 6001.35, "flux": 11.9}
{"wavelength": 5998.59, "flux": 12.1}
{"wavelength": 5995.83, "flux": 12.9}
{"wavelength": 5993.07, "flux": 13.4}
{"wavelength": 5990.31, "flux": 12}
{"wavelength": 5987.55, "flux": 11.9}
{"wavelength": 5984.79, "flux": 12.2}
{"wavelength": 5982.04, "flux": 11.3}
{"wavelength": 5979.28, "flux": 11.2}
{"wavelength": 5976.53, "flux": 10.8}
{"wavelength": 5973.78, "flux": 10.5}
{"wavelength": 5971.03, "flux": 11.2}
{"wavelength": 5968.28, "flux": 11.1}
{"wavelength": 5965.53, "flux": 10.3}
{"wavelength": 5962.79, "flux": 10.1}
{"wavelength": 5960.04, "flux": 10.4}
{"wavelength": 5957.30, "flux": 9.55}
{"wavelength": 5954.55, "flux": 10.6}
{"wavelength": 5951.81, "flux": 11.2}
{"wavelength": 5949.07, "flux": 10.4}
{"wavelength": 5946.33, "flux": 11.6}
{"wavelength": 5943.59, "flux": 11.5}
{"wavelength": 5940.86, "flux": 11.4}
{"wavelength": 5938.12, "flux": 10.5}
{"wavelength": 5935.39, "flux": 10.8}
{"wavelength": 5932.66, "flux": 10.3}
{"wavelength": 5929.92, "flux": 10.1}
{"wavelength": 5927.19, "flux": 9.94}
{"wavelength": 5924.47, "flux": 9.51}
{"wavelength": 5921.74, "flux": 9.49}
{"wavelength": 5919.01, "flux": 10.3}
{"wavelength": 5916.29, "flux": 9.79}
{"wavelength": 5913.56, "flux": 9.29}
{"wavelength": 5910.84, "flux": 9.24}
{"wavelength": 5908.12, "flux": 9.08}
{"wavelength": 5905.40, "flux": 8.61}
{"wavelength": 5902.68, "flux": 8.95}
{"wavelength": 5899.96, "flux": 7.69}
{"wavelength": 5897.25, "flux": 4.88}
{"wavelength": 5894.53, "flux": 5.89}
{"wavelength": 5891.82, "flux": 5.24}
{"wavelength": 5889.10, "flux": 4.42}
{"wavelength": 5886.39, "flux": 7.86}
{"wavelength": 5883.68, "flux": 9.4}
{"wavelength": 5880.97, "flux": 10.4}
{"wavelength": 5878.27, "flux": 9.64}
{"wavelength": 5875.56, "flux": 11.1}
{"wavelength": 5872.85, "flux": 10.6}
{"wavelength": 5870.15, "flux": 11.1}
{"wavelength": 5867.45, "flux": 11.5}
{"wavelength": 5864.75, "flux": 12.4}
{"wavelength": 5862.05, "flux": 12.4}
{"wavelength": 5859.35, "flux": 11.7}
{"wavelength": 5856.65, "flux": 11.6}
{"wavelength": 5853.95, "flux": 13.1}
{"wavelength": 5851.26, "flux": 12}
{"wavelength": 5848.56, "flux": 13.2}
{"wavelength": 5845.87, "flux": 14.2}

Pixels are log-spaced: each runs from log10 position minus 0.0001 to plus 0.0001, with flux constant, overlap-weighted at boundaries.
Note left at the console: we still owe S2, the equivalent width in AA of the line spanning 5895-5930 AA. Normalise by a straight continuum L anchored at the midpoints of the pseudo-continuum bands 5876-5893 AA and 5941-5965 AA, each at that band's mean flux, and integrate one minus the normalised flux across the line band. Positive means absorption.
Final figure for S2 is 1.07 AA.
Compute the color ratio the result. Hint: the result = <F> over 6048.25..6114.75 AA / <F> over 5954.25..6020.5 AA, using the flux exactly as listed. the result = 1.27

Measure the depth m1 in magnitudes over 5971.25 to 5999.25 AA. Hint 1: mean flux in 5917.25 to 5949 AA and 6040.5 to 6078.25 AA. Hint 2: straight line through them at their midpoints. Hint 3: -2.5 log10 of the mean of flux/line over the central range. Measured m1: 0.03 mag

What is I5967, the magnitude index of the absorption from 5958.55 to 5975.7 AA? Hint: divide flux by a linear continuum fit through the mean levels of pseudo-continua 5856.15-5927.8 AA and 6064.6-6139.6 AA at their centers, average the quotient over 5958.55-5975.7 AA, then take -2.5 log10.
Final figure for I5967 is 0.08 mag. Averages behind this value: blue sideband 9.3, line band 10.6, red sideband 15.2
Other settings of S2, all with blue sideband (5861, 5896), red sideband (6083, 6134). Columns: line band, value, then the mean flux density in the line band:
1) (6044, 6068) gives -0.8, 14.4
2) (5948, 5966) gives 1.6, 10.4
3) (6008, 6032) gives -0.5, 13.3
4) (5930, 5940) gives 0.3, 10.5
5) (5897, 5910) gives 2.4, 8.15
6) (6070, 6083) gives 0.0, 14.5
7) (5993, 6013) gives 0.2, 12.5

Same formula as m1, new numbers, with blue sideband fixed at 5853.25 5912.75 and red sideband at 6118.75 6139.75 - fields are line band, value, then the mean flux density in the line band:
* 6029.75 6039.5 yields -0.04 mag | 13.7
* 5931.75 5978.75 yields 0.04 mag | 10.7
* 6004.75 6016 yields -0.01 mag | 12.7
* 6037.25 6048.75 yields -0.07 mag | 14.3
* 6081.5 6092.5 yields -0.03 mag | 14.9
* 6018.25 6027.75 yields -0.05 mag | 13.4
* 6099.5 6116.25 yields -0.03 mag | 15.5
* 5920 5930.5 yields 0.07 mag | 9.76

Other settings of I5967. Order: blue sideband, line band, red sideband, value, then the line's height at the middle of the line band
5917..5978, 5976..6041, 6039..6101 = -0.01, 12.6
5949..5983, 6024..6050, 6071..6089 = -0.08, 13.1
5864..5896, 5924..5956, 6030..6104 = 0.01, 10.8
